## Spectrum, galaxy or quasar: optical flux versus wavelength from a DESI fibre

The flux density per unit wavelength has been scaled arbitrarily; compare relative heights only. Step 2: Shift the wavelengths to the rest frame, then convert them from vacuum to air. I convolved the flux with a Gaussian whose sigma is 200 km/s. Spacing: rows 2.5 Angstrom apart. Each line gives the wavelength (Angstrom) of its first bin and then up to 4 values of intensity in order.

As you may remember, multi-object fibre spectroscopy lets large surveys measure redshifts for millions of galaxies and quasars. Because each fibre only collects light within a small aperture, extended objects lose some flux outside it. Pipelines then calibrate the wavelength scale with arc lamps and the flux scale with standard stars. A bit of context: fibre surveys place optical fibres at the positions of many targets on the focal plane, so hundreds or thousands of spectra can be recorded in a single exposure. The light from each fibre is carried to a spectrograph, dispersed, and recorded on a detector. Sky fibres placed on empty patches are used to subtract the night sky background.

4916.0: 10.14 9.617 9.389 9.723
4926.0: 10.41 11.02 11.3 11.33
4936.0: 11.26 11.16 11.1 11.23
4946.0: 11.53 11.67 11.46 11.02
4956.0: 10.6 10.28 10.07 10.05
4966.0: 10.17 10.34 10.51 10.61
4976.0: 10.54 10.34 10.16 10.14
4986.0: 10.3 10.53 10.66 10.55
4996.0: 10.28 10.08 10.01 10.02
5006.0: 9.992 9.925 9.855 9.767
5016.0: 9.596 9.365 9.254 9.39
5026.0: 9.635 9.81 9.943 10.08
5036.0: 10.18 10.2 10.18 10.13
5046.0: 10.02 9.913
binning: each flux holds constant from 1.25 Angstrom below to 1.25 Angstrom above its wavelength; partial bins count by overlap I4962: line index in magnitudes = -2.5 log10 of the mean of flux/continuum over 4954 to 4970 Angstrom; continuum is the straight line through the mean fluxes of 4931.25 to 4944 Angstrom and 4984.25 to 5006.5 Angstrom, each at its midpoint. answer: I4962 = 0.05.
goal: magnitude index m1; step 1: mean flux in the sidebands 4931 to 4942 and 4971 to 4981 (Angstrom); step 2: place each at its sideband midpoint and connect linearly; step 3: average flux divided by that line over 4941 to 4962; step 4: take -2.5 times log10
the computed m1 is -0.01 mag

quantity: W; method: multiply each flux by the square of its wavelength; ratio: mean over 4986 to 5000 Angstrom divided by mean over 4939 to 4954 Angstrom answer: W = 0.9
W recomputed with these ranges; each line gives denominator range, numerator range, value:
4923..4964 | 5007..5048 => 0.93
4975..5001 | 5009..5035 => 0.95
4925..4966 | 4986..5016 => 0.95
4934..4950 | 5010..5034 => 0.88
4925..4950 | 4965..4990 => 0.94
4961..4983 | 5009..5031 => 0.95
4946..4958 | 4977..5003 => 0.94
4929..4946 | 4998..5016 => 0.91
